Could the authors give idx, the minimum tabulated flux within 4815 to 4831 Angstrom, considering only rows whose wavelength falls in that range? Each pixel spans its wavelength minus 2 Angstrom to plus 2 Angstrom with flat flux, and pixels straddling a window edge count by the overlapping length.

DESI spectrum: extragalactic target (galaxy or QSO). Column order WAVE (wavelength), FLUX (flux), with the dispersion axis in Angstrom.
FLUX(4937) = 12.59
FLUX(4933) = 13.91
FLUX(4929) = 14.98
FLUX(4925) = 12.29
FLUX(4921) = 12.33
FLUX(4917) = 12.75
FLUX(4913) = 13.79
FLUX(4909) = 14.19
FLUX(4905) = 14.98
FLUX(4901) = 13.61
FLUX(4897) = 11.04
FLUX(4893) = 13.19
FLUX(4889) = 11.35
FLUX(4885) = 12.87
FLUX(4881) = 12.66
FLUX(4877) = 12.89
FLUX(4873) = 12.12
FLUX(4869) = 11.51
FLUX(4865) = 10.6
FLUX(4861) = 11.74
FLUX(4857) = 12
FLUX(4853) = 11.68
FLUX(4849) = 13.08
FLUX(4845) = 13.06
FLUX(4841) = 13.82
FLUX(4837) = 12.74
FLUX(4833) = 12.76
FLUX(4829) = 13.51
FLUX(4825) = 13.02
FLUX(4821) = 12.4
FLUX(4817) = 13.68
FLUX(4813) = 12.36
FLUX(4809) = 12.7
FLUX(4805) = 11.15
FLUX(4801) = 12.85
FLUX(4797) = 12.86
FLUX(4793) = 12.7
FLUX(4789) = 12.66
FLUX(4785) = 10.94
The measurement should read 12.4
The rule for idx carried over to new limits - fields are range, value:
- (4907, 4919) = 12.75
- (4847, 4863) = 11.68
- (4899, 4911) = 13.61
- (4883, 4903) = 11.04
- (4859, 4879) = 10.6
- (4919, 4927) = 12.29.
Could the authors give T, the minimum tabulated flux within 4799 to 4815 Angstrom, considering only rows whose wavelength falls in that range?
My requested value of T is 11.15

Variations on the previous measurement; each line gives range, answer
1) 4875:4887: 12.66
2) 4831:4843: 12.74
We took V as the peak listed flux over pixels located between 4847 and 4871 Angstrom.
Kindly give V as 13.08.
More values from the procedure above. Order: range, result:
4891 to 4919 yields 14.98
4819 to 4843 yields 13.82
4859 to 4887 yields 12.89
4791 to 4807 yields 12.86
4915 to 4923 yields 12.75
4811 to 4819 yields 13.68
